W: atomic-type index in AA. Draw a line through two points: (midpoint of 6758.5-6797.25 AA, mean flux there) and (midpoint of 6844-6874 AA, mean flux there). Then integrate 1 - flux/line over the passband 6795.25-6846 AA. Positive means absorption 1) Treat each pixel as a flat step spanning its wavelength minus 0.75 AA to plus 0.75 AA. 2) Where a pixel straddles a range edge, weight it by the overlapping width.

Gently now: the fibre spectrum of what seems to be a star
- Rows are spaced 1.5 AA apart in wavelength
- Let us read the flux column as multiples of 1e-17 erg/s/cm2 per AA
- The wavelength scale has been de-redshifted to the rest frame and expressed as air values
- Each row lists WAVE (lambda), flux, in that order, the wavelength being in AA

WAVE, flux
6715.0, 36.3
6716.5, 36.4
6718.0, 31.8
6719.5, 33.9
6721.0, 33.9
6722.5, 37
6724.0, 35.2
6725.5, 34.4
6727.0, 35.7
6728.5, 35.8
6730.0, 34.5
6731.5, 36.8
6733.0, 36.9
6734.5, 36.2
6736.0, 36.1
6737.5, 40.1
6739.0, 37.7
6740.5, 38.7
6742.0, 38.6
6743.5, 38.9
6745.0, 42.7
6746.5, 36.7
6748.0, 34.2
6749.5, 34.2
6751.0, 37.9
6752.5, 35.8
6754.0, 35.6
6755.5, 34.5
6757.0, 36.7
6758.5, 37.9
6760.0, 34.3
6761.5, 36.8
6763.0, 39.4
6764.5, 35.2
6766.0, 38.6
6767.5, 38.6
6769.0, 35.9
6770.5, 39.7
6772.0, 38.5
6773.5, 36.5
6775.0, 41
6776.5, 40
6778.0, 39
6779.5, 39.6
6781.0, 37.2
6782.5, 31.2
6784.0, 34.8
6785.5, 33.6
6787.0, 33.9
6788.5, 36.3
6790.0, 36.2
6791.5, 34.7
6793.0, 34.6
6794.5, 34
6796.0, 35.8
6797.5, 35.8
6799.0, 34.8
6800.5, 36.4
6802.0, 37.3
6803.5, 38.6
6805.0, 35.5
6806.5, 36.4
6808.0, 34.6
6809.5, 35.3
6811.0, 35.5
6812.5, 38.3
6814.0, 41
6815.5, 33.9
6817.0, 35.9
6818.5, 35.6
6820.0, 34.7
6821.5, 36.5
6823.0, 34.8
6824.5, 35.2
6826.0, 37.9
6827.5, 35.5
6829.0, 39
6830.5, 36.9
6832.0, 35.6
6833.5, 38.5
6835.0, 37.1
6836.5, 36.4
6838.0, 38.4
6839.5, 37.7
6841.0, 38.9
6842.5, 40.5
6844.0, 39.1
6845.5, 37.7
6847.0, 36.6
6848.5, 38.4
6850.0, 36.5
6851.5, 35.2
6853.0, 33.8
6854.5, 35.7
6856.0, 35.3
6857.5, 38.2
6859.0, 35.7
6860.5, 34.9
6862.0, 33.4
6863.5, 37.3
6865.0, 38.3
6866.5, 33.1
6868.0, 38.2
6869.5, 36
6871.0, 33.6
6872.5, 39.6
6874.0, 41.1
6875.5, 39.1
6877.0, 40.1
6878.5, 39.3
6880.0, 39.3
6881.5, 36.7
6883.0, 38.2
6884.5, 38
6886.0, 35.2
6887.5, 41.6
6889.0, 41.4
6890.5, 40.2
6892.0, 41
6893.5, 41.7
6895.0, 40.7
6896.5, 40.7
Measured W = -0.4 AA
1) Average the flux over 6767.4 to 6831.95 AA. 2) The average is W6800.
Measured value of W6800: 36.4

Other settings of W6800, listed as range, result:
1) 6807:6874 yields 36.6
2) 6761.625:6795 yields 36.8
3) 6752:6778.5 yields 37.4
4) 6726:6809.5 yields 36.7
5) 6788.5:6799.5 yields 35.2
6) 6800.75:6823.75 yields 36.3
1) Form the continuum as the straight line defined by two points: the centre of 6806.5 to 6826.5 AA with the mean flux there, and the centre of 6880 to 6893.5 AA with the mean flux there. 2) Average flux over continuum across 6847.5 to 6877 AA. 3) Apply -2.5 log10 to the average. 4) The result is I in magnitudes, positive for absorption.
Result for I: 0.044 mag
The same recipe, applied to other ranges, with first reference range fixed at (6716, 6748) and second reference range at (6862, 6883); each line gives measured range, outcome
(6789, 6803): 0.04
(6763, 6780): -0.05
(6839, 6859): 0.01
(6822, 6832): 0.02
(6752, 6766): 0.01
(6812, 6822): 0.02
